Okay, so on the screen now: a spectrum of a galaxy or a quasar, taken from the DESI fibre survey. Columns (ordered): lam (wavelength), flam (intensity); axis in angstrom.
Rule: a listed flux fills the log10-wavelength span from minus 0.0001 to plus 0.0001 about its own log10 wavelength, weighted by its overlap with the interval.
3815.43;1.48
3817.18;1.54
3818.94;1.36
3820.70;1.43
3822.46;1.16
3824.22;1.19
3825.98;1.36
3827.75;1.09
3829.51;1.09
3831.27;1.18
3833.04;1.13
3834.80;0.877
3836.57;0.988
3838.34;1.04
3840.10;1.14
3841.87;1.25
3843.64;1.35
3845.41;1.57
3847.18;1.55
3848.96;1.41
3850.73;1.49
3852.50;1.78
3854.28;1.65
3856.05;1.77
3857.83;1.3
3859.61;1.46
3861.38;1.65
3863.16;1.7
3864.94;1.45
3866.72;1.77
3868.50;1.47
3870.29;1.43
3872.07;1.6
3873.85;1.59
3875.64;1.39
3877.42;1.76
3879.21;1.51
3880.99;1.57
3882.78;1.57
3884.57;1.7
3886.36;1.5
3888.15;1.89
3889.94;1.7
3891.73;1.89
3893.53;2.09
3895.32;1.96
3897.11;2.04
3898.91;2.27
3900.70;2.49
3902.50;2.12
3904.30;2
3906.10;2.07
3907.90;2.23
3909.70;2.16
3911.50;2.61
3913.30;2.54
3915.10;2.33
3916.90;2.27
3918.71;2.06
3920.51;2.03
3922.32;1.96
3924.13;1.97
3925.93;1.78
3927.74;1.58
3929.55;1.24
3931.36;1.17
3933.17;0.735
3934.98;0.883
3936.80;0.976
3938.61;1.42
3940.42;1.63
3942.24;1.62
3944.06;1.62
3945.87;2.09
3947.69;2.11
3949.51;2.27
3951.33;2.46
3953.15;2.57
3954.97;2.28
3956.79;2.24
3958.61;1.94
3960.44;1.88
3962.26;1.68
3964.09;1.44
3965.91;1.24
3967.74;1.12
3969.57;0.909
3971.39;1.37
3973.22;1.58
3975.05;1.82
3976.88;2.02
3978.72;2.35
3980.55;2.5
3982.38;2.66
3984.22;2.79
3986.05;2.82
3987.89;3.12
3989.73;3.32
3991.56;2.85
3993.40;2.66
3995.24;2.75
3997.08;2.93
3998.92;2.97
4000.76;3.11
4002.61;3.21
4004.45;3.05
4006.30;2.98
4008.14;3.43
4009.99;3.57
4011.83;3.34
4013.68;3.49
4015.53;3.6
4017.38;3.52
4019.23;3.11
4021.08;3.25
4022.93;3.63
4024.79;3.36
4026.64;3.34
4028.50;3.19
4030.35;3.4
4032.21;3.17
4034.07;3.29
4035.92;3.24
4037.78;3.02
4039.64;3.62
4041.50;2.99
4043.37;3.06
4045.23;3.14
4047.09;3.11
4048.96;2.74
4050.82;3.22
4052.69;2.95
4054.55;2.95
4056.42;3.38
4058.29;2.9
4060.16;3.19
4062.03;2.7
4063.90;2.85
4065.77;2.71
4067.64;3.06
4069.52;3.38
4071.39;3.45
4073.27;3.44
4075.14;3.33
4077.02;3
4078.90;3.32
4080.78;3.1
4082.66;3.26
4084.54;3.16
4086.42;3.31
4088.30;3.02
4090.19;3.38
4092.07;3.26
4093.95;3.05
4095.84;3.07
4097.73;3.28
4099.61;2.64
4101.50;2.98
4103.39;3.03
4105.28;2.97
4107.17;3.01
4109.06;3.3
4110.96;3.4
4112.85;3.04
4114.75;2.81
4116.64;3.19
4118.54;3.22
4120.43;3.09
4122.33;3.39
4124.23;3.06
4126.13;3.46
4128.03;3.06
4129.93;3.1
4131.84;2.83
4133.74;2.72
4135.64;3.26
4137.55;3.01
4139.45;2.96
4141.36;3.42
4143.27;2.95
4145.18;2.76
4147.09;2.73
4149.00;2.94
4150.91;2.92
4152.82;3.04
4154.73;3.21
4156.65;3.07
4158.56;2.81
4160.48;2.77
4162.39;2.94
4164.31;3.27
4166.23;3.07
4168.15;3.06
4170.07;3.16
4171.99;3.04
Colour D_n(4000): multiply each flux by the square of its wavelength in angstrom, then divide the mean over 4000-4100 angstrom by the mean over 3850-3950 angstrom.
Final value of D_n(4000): 1.95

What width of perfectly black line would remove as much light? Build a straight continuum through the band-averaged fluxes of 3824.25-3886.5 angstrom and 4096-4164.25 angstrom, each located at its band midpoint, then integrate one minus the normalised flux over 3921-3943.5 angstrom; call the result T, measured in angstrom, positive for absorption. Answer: 5.4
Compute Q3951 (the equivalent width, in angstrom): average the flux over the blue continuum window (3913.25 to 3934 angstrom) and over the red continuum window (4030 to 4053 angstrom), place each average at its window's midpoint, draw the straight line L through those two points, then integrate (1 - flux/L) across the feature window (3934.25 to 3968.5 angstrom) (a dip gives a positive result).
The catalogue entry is 5.4 angstrom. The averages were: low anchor 1.78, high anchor 3.15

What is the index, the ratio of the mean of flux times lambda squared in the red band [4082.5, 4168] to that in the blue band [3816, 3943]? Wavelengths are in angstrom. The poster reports 2.14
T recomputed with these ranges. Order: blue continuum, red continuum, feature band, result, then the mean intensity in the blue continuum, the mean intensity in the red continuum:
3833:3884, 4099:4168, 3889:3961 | -3.9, 1.46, 3.04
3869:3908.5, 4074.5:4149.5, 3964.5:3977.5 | 5.0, 1.83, 3.1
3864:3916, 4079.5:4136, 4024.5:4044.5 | -4.0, 1.89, 3.11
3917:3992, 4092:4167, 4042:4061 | -3.9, 1.9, 3.05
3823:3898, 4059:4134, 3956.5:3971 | 4.5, 1.5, 3.12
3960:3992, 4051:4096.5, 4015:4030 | -4.6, 2.08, 3.14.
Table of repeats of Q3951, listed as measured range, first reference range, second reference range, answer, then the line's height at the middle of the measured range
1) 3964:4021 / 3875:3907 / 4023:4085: 0.8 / 2.67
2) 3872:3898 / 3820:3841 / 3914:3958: -4.1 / 1.48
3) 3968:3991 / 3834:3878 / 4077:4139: 0.3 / 2.27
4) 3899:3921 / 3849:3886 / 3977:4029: -2.2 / 2.05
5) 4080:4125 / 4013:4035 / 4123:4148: 0.0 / 3.13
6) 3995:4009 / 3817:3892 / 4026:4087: -2.0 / 2.69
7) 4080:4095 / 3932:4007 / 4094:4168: -2.1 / 2.8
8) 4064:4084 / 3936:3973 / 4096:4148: -3.8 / 2.68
